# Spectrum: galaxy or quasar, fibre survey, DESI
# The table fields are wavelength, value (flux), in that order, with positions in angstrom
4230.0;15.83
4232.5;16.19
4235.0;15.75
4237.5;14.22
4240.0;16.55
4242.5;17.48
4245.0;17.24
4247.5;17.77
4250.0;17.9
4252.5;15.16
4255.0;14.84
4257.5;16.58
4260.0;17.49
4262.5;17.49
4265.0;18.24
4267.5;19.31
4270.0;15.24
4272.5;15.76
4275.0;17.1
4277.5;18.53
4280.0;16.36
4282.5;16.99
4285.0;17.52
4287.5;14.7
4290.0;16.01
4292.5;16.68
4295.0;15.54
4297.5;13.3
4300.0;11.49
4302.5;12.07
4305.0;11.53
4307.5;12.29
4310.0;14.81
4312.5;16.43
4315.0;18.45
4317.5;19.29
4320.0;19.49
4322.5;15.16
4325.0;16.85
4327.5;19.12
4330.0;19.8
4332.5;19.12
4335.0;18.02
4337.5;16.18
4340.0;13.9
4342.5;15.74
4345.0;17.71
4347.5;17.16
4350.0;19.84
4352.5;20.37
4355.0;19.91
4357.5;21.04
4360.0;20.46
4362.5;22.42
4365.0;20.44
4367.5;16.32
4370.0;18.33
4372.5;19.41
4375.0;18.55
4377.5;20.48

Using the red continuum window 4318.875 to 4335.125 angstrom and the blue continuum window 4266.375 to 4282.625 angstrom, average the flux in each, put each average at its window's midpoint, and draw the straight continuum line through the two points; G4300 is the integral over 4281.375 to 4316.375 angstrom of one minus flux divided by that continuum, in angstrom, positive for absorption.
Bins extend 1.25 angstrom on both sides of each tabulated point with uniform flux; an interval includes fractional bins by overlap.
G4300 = 5.4 angstrom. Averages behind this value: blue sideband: 17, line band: 14.9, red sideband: 18.2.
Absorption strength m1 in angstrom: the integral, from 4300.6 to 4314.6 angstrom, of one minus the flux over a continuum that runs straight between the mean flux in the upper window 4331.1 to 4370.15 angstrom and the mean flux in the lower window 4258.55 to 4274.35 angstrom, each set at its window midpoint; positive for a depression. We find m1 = 3.3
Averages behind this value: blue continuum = 17.2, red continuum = 18.6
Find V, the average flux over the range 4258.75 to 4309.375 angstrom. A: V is 15.7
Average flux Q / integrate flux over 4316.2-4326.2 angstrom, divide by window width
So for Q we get 17.7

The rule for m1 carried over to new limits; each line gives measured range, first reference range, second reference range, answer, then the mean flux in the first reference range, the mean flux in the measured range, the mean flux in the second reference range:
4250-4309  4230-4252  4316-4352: 4.5 angstrom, 16.5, 15.7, 17.7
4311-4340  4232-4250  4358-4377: 1.2 angstrom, 16.6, 17.8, 19.5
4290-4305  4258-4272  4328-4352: 3.2 angstrom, 17.4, 13.8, 17.6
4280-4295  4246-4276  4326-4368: 1.0 angstrom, 16.9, 16.3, 18.7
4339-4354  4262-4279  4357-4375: 1.3 angstrom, 17.4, 17.6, 19.6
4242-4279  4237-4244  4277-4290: -1.3 angstrom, 16.3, 17.1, 16.6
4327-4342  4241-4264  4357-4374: 1.1 angstrom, 16.9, 17.5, 19.7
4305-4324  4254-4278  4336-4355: 1.2 angstrom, 17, 16.2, 17.5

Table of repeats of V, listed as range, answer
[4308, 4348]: 17.2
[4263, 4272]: 17.4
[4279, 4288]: 16.5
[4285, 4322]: 15.2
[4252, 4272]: 16.8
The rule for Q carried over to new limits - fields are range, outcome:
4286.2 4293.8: 15.8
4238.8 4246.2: 17.1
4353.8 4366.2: 20.9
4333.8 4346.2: 16.3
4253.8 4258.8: 15.7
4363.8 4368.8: 18.4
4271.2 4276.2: 16.4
